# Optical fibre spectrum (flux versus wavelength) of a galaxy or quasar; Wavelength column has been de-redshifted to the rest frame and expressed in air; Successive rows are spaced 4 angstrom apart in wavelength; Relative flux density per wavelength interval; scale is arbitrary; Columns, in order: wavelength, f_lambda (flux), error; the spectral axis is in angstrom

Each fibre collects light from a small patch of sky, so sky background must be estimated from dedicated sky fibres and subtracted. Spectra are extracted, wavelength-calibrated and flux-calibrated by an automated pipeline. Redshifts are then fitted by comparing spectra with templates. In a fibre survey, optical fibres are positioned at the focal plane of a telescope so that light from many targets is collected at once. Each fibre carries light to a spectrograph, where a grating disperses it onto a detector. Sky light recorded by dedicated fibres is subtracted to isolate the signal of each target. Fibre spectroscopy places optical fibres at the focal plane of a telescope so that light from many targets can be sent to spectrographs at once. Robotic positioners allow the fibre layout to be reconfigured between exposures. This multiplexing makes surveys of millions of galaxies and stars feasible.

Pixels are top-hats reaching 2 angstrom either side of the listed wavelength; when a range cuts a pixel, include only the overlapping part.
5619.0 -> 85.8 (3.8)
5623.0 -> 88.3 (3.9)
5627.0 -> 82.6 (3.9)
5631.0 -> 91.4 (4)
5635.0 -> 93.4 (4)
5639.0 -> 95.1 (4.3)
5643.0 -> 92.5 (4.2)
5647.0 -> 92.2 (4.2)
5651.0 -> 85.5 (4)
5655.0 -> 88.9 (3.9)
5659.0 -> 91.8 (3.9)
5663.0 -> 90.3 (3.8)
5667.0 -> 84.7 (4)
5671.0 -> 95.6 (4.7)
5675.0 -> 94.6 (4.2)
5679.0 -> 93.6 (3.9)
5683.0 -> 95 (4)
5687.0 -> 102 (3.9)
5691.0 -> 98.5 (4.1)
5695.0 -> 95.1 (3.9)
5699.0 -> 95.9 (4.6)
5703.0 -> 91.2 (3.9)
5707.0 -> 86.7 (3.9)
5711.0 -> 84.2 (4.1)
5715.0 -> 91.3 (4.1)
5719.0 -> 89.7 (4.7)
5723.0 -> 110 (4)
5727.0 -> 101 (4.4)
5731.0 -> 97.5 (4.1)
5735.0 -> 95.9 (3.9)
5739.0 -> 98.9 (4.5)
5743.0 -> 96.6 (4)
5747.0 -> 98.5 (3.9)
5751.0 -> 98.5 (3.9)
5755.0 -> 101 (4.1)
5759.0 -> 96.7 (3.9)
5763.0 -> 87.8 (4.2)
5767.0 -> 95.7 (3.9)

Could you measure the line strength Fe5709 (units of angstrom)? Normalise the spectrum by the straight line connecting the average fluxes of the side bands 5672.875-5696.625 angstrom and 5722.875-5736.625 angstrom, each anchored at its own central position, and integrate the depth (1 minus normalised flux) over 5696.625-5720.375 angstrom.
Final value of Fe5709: 2.0 angstrom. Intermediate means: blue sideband 96.5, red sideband 100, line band 89.9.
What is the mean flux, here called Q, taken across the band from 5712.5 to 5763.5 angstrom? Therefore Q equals 97.3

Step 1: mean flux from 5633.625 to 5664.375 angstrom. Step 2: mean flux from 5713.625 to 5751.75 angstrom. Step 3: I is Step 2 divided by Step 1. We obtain 1.07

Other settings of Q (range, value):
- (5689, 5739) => 94.9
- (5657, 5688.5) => 93.3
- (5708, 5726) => 93.8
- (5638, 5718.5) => 92.2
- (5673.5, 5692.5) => 96.8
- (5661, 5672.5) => 90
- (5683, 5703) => 96.9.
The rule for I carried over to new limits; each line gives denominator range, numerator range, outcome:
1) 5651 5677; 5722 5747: 1.10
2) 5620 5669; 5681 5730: 1.06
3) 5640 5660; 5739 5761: 1.09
